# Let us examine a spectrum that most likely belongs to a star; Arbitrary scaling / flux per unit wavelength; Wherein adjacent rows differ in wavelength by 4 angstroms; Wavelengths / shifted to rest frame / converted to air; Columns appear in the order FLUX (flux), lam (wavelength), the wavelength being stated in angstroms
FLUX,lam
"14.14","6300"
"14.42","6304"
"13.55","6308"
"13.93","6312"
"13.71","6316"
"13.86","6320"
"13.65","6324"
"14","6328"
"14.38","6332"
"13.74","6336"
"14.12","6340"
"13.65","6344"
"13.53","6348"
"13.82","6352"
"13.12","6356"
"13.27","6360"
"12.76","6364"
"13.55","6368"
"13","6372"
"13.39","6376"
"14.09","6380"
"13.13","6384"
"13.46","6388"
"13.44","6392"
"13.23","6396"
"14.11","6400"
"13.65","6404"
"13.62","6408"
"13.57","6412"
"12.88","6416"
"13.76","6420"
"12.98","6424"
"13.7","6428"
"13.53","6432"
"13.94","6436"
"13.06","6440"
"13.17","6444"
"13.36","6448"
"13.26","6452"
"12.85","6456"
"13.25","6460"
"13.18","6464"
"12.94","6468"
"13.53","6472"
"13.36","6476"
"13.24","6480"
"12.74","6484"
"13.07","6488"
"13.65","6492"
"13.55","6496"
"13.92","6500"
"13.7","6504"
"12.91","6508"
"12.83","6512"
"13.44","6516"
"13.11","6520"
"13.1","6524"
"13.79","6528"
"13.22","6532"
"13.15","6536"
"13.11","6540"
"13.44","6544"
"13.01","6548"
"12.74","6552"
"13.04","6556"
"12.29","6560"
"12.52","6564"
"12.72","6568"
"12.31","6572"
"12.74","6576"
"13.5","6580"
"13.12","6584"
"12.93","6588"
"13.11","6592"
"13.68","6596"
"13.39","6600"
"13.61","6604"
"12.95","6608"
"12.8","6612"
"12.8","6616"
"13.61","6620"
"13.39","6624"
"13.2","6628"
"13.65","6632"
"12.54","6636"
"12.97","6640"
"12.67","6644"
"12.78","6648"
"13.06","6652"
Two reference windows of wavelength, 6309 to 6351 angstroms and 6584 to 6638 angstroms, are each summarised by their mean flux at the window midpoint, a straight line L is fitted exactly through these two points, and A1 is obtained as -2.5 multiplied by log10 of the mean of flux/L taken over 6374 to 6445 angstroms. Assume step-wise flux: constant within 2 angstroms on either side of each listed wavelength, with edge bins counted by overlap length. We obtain 0.01 mag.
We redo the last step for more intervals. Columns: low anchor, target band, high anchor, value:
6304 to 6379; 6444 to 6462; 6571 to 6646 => 0.02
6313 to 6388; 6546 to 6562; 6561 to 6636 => 0.03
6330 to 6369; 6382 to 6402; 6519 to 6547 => 0.00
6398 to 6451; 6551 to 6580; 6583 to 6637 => 0.05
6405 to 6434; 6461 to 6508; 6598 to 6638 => 0.00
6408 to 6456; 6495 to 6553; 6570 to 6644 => 0.00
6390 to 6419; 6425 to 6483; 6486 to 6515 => 0.01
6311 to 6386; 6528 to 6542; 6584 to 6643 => 0.00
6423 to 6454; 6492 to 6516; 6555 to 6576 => -0.04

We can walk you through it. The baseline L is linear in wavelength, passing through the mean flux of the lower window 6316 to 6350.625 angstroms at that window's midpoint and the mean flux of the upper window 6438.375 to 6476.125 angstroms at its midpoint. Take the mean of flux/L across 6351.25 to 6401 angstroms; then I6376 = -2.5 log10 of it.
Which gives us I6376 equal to 0.02 mag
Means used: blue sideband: 13.9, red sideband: 13.2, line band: 13.4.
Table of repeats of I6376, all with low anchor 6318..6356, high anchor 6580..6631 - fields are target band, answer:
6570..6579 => 0.056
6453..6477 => 0.029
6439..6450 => 0.031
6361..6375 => 0.050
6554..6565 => 0.059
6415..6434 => 0.019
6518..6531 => 0.007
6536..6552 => 0.020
